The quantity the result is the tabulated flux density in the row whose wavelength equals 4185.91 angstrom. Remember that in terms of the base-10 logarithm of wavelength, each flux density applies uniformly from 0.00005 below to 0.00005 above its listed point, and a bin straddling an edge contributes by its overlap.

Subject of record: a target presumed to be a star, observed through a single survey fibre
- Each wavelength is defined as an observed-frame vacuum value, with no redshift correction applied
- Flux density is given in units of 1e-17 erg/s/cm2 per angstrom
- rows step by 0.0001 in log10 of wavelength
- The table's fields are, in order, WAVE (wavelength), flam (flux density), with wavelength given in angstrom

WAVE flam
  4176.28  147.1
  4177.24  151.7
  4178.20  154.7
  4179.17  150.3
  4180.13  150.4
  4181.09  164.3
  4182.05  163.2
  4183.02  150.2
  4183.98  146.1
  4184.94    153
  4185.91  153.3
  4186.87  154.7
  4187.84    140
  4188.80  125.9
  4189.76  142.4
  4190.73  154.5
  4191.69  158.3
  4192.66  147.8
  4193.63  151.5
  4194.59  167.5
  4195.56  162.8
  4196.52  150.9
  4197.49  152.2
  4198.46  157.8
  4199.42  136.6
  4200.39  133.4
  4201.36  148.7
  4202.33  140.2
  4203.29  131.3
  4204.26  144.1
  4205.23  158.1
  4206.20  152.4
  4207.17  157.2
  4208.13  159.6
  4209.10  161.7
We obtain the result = 153.3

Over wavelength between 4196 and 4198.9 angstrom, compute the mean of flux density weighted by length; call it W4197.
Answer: 154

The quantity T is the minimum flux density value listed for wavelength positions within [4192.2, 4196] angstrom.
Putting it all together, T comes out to 147.8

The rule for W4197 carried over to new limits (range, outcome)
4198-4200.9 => 143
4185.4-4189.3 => 144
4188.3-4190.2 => 135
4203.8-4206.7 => 151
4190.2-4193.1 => 153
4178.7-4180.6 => 151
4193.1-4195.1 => 159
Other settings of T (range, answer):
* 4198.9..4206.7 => 131.3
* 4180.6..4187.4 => 146.1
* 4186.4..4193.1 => 125.9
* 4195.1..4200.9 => 133.4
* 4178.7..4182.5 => 150.3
